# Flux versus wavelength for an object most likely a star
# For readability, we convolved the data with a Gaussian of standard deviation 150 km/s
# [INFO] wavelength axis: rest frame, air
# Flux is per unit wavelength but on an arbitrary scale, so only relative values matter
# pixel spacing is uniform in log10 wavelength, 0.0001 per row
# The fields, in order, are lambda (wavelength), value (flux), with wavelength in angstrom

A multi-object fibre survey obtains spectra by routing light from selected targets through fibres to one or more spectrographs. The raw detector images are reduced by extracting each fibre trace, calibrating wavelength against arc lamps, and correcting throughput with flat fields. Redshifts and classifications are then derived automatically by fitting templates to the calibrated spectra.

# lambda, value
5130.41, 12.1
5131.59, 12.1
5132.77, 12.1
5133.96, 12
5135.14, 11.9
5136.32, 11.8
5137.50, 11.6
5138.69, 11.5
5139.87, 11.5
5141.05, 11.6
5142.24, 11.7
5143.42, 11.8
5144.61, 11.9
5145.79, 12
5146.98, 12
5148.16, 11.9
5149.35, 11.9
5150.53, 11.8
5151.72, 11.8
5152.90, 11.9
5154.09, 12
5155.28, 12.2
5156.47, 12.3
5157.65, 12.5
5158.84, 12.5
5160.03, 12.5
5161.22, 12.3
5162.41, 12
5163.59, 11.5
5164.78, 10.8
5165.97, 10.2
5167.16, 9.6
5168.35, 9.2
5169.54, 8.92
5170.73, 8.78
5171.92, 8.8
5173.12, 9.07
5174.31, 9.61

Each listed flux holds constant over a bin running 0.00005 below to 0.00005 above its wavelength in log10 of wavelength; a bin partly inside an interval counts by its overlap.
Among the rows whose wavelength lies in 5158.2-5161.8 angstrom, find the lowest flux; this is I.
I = 12.3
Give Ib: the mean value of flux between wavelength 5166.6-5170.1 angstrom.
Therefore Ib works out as 9.24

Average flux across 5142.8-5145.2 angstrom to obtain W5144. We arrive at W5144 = 11.9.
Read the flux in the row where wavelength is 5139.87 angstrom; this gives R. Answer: 11.5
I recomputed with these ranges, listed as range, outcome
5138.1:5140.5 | 11.5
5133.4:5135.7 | 11.9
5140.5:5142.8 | 11.6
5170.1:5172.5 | 8.78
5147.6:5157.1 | 11.8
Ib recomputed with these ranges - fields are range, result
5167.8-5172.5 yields 8.93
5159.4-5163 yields 12.3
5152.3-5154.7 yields 12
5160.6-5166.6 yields 11.4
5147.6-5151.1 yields 11.9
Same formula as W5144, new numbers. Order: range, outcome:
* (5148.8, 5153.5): 11.9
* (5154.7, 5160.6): 12.4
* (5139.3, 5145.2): 11.7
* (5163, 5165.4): 11.2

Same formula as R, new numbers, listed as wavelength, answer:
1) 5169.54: 8.92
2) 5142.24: 11.7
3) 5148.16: 11.9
